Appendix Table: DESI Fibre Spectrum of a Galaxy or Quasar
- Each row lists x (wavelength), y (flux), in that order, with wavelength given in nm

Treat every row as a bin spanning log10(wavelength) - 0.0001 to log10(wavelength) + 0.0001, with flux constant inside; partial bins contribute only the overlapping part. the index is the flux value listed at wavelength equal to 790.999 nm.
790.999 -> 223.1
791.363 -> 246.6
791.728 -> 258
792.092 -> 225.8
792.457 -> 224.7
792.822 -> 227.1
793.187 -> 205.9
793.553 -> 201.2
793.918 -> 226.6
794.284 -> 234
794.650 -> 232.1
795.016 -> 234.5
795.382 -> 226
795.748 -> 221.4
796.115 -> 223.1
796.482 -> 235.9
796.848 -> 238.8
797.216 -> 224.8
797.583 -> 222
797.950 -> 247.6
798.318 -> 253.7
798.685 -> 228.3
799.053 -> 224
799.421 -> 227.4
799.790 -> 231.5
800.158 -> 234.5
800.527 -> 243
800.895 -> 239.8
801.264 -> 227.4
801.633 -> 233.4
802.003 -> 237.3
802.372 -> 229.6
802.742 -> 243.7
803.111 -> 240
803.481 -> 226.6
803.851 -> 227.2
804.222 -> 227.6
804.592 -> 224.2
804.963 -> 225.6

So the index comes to 223.1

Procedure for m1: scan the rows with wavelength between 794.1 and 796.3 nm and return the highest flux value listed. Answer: 234.5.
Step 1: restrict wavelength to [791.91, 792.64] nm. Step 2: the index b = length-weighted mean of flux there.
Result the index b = 225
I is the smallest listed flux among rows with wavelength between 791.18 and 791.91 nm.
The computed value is 246.6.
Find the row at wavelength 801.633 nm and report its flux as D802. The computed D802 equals 233.4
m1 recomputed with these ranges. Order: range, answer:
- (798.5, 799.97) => 231.5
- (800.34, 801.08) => 243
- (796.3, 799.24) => 253.7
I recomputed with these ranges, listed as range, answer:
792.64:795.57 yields 201.2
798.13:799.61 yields 224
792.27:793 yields 224.7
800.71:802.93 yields 227.4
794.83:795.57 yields 226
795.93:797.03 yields 223.1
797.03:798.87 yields 222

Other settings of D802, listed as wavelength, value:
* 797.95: 247.6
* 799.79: 231.5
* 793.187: 205.9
